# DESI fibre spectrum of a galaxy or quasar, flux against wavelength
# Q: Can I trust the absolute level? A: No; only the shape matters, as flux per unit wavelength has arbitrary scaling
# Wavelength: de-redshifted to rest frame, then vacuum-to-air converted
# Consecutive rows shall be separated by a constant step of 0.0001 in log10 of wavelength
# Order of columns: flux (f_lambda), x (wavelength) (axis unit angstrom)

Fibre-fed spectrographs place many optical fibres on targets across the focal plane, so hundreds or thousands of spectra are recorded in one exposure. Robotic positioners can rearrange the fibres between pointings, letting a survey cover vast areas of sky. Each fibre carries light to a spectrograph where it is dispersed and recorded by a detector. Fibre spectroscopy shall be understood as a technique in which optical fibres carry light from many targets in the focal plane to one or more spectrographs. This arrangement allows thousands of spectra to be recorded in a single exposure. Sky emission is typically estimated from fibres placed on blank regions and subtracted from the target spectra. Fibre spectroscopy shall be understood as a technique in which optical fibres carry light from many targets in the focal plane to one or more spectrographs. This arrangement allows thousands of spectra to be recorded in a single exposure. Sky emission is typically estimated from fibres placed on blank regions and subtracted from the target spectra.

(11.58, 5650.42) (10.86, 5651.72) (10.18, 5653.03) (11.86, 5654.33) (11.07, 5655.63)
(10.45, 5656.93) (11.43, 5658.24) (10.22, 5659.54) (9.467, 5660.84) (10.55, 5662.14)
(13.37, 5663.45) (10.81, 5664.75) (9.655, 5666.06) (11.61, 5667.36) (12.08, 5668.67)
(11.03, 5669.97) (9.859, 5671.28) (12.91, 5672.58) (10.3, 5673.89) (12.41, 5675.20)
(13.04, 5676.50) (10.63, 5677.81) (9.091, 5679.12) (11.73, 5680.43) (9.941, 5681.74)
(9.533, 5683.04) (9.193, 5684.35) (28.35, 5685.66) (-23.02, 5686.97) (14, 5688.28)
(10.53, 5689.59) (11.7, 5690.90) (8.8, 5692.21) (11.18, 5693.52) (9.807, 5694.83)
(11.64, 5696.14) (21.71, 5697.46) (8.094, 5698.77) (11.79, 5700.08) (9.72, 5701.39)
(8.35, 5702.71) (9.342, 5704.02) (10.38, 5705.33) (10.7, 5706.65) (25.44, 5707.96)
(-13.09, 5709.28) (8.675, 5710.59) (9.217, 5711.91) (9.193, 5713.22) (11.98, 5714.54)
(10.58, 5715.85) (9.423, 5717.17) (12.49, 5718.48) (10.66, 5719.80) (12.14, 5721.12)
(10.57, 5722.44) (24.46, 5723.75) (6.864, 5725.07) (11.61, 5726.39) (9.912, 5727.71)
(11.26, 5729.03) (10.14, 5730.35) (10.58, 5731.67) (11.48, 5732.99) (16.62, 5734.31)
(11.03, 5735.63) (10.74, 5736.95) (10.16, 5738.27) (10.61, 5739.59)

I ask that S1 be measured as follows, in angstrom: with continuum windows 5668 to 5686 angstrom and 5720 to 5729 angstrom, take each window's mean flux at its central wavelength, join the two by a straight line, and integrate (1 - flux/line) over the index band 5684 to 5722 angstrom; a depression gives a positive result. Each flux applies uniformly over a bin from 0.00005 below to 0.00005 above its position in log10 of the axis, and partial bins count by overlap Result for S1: 6.8 angstrom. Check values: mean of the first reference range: 11.9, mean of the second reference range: 12.4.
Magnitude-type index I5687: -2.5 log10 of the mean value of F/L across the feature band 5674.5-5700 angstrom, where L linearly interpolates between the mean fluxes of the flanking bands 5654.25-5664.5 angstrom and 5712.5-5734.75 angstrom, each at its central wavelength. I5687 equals 0.084 mag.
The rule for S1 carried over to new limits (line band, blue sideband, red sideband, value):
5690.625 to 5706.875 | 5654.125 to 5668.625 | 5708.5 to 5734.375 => -0.8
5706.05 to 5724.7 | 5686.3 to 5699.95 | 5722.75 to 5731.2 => 0.4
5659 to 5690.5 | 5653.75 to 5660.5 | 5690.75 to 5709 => 2.4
